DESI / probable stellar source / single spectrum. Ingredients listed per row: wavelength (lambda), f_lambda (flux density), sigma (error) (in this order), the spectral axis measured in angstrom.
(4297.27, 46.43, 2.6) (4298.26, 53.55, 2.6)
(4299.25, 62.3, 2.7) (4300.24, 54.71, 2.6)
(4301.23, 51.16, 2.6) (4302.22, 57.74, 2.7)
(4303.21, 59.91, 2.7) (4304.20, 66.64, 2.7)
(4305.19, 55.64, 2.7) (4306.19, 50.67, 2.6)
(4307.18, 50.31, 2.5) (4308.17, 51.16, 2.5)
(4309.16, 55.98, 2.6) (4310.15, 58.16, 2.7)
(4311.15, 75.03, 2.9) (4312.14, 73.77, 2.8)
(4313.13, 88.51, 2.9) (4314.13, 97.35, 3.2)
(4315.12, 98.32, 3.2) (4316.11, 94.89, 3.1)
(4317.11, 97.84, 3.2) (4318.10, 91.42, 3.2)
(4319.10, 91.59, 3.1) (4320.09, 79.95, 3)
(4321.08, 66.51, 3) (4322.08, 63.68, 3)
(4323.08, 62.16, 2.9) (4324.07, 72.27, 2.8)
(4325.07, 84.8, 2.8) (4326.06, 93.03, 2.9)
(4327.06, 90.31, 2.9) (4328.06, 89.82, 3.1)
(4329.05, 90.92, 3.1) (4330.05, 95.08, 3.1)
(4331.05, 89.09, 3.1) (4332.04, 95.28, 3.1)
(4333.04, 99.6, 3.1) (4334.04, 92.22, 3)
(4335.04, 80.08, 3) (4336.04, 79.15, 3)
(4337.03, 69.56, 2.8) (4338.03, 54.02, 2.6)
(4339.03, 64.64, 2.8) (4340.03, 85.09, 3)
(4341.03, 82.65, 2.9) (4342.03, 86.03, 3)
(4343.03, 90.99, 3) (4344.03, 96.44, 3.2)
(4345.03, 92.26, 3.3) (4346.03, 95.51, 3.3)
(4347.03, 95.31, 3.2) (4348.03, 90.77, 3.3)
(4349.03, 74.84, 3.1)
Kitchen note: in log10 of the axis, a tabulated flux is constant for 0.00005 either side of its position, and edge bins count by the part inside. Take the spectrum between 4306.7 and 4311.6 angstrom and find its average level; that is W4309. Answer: 58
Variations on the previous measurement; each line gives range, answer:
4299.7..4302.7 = 54.7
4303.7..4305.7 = 60.9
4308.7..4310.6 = 57.1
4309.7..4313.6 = 73.9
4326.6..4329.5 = 90.4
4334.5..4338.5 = 71.1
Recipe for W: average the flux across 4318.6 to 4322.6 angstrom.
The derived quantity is 75.3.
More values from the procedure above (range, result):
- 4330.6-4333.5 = 94.8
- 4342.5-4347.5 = 94.1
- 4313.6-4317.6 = 96.9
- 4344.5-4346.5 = 93.9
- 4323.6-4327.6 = 85.1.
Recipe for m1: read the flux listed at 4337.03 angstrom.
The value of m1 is 69.56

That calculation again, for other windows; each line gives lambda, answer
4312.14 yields 73.77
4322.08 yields 63.68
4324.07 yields 72.27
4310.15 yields 58.16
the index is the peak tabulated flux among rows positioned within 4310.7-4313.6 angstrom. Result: 88.51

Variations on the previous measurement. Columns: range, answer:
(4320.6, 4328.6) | 93.03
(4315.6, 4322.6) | 97.84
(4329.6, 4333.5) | 99.6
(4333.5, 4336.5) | 92.22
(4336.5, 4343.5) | 90.99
